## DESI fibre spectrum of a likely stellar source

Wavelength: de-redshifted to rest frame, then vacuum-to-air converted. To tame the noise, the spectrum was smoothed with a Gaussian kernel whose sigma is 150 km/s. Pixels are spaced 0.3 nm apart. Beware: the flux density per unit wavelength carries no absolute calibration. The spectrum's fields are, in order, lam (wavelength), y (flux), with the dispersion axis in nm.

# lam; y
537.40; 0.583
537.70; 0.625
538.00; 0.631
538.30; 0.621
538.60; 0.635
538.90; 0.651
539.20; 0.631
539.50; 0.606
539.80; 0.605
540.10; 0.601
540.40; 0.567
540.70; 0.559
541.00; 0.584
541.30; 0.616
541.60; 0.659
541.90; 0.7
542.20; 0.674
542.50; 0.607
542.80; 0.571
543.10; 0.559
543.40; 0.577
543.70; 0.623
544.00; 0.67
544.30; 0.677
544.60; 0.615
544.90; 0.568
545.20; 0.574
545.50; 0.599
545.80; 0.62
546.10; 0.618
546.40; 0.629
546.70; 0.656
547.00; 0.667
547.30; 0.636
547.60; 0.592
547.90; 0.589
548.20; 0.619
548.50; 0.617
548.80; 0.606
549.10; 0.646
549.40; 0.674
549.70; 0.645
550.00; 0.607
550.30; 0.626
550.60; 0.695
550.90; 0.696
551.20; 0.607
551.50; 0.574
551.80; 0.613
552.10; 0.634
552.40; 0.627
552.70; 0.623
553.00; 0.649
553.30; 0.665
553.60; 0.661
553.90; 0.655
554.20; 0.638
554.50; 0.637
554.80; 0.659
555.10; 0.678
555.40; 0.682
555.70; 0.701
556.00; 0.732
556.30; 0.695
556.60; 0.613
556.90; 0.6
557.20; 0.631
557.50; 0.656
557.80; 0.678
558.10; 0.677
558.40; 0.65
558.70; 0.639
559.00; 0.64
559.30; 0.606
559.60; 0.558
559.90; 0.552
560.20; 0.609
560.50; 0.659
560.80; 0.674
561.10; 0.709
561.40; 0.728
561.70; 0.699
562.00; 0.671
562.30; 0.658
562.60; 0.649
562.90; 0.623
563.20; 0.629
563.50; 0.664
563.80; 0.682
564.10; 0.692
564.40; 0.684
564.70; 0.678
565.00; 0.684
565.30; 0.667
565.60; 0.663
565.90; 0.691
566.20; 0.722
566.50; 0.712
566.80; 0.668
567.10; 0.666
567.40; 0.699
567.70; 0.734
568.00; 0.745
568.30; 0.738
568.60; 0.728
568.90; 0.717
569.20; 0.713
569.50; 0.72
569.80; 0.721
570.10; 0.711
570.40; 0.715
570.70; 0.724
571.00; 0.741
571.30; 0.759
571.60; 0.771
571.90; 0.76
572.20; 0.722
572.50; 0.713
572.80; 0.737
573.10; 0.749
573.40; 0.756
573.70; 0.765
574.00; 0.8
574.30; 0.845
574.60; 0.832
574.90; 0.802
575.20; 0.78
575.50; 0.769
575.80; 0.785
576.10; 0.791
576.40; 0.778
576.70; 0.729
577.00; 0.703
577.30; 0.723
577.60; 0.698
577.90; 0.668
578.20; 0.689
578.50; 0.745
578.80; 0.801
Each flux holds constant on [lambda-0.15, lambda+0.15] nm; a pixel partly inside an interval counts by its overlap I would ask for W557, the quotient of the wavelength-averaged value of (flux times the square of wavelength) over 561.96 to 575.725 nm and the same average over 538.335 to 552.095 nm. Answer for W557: 1.26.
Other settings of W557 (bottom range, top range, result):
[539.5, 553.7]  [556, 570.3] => 1.15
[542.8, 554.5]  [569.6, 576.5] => 1.33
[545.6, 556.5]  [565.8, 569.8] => 1.18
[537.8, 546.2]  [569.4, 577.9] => 1.37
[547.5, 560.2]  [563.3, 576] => 1.21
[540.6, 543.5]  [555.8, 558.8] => 1.14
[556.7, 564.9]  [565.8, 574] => 1.15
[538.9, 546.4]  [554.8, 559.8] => 1.12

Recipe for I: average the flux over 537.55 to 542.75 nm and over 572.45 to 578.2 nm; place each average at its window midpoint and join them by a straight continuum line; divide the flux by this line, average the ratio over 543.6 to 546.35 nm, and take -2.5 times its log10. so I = 0.04 mag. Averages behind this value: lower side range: 0.621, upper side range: 0.758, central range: 0.619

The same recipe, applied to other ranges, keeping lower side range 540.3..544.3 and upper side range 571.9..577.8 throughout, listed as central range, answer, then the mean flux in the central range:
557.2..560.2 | 0.10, 0.628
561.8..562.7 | 0.07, 0.662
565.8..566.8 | 0.03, 0.703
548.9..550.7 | 0.00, 0.646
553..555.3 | 0.02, 0.656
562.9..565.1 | 0.07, 0.67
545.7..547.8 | 0.01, 0.63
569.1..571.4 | 0.02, 0.725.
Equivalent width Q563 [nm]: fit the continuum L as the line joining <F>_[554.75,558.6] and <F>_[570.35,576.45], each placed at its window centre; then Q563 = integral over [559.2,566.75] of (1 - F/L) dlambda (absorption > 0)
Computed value 0.439 nm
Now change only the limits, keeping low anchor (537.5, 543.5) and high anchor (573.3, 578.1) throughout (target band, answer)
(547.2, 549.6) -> 0.09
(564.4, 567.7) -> 0.16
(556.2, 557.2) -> 0.07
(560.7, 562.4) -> 0.03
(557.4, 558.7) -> 0.05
